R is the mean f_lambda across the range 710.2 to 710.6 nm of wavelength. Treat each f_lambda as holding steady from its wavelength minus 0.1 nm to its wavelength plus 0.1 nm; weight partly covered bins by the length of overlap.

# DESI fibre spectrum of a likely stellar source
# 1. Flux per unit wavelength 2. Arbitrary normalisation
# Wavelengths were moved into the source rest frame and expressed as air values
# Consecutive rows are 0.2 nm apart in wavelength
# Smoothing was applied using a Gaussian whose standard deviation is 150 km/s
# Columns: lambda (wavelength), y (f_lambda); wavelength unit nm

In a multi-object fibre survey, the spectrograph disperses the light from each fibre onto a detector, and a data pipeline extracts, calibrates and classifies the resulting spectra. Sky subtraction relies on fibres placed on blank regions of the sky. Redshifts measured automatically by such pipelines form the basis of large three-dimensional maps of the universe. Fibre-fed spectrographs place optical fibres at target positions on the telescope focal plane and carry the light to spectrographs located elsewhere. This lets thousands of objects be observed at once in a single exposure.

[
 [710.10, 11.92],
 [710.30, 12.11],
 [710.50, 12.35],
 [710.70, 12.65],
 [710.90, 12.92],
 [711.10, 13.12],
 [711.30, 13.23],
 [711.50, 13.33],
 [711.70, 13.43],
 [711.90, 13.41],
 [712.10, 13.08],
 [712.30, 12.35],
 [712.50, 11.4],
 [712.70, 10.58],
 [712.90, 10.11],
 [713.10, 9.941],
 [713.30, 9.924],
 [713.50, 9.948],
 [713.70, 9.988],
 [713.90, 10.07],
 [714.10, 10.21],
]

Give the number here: 12.2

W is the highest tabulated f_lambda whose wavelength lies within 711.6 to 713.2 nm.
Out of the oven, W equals 13.43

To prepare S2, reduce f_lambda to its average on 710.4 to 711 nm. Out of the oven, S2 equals 12.6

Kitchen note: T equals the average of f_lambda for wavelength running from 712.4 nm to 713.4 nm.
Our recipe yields 10.4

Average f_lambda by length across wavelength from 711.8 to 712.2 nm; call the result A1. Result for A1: 13.2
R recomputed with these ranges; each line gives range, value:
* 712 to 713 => 11.5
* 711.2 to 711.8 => 13.3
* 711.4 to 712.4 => 13.1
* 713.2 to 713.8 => 9.95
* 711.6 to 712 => 13.4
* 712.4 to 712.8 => 11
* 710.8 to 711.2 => 13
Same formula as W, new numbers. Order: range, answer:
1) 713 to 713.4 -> 9.941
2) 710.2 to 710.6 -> 12.35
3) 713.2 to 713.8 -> 9.988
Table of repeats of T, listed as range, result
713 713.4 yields 9.93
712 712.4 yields 12.7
